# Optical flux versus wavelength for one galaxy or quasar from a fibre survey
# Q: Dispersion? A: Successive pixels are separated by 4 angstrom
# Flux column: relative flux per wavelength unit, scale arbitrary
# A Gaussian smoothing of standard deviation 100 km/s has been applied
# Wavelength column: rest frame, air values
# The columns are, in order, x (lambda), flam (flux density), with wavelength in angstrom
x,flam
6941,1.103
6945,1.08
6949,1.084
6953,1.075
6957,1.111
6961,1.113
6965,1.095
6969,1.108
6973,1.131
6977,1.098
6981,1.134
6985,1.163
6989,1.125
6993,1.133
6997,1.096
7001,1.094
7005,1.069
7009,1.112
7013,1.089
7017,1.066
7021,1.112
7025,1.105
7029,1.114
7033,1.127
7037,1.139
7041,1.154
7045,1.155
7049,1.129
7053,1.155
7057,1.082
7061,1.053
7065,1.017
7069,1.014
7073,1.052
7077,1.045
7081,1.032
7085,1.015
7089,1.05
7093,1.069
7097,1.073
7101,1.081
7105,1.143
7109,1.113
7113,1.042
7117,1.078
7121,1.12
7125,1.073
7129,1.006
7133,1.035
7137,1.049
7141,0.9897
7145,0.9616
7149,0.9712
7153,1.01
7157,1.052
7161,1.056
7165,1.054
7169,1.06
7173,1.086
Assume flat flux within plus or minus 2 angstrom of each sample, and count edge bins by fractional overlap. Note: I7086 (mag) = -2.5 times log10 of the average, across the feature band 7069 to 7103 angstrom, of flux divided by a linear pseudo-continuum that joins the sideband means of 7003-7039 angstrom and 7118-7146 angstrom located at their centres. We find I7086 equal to 0.015 mag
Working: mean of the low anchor 1.1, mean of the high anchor 1.04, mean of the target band 1.05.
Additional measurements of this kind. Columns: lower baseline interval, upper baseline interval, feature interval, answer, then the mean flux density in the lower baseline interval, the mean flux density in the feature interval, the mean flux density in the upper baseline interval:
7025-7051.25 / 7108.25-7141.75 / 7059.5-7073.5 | 0.08 mag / 1.13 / 1.03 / 1.06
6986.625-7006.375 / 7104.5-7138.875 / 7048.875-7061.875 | -0.02 mag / 1.11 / 1.11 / 1.07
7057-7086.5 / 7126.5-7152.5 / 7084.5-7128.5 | -0.06 mag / 1.04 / 1.08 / 1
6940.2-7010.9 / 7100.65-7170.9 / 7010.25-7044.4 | -0.03 mag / 1.11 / 1.11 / 1.05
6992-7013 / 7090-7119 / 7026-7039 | -0.03 mag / 1.1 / 1.12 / 1.08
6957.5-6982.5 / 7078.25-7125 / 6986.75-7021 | 0.00 mag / 1.11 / 1.1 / 1.07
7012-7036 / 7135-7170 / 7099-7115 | -0.04 mag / 1.1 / 1.09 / 1.02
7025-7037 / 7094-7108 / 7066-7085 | 0.07 mag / 1.12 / 1.03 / 1.1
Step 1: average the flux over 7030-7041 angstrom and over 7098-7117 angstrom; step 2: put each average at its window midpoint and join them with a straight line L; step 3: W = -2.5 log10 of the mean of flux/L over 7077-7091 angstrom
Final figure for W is 0.07 mag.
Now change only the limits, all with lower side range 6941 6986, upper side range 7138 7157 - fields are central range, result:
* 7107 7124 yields -0.076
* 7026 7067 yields -0.056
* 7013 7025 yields -0.019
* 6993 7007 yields -0.008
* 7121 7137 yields -0.047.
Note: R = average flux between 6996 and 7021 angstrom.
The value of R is 1.09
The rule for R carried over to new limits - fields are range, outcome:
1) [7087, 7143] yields 1.07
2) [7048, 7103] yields 1.06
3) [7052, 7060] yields 1.11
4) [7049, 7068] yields 1.08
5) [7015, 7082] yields 1.09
